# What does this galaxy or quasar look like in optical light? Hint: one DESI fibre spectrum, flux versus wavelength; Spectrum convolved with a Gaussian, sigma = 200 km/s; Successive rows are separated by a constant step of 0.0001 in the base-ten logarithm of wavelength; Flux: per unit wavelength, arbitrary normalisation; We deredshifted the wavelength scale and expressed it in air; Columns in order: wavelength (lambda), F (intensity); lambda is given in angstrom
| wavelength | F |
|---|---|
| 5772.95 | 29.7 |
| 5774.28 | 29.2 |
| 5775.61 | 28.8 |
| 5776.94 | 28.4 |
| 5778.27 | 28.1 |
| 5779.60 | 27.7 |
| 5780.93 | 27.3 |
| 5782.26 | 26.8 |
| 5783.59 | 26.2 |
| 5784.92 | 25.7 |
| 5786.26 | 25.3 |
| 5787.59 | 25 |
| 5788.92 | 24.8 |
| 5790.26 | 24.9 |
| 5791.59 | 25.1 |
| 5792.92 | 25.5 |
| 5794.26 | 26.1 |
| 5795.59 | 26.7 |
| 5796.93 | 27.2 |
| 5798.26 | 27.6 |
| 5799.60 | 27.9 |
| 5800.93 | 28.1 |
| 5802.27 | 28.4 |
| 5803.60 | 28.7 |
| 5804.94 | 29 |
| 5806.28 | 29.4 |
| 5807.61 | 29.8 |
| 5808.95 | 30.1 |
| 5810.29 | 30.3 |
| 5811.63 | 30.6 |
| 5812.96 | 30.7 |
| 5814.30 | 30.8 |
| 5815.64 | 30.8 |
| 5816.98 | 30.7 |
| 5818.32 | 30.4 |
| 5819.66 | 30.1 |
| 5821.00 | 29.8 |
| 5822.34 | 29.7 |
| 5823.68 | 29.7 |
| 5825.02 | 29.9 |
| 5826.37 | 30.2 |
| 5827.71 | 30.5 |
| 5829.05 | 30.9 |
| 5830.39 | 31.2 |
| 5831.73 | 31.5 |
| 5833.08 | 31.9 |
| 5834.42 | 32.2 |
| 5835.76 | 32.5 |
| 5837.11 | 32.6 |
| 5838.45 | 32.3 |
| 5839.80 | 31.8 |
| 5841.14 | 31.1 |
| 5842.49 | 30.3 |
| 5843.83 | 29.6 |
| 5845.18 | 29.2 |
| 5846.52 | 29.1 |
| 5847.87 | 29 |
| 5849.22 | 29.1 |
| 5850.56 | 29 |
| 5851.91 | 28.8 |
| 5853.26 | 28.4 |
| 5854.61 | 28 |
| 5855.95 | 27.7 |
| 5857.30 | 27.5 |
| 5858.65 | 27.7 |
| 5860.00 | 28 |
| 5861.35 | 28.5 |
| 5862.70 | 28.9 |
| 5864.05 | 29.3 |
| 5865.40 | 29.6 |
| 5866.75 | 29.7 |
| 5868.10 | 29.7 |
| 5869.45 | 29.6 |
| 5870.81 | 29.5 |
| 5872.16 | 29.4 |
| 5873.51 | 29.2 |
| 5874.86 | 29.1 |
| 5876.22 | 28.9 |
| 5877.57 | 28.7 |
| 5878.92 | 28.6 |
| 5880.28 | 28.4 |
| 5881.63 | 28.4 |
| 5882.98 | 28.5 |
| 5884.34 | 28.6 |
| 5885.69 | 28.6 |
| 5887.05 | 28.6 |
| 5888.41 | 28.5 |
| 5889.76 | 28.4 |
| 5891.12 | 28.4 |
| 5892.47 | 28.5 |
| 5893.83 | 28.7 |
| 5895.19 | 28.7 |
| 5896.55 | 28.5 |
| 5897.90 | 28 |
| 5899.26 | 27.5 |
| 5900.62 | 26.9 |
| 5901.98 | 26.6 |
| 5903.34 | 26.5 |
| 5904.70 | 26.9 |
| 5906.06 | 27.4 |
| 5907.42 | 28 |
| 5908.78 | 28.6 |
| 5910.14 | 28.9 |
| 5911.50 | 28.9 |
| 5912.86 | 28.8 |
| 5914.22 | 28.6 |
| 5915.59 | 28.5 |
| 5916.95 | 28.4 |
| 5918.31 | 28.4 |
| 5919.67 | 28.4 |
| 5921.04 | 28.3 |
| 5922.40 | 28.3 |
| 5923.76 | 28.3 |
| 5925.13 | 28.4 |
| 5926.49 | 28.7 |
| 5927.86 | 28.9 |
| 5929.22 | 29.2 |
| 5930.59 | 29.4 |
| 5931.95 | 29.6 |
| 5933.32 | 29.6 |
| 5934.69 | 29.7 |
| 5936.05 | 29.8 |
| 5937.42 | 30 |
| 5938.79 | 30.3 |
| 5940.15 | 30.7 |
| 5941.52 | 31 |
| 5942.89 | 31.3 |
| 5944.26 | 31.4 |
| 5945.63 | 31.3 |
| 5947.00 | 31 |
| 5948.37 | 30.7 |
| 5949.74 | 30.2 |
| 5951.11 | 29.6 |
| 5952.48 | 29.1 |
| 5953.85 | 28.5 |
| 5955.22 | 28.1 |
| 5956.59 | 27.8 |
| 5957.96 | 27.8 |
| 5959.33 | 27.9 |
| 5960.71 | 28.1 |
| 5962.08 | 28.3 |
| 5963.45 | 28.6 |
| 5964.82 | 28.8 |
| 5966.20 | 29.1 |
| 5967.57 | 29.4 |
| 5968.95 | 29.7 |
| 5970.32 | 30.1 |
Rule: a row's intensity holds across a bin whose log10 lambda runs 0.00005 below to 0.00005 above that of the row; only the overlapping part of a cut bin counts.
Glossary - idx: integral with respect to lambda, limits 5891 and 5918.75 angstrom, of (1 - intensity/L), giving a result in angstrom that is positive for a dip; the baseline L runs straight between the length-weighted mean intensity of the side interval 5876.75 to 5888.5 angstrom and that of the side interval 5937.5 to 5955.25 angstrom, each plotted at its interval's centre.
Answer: 1.04 angstrom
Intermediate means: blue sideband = 28.6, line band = 28.1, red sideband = 30.3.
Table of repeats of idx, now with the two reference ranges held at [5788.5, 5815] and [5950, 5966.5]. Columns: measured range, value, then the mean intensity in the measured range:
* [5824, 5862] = -2.32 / 29.9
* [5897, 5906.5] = 0.41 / 27.1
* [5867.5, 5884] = -0.40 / 29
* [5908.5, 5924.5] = -0.07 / 28.5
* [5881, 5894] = -0.08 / 28.5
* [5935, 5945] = -0.75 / 30.6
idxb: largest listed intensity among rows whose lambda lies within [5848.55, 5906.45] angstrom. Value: 29.7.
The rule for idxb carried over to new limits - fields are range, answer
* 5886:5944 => 31.3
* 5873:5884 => 29.2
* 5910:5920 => 28.9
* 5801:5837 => 32.5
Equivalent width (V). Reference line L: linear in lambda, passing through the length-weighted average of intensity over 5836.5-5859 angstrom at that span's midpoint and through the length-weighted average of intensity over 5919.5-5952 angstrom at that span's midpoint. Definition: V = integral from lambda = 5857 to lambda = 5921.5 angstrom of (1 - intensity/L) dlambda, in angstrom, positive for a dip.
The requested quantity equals 2.5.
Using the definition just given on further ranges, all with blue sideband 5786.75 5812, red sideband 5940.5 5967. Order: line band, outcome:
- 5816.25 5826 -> -0.77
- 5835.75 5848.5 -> -1.17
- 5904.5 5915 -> 0.21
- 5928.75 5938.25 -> -0.15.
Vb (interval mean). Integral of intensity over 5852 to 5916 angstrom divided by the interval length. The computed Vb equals 28.4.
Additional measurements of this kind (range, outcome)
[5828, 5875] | 29.8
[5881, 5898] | 28.5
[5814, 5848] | 30.7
